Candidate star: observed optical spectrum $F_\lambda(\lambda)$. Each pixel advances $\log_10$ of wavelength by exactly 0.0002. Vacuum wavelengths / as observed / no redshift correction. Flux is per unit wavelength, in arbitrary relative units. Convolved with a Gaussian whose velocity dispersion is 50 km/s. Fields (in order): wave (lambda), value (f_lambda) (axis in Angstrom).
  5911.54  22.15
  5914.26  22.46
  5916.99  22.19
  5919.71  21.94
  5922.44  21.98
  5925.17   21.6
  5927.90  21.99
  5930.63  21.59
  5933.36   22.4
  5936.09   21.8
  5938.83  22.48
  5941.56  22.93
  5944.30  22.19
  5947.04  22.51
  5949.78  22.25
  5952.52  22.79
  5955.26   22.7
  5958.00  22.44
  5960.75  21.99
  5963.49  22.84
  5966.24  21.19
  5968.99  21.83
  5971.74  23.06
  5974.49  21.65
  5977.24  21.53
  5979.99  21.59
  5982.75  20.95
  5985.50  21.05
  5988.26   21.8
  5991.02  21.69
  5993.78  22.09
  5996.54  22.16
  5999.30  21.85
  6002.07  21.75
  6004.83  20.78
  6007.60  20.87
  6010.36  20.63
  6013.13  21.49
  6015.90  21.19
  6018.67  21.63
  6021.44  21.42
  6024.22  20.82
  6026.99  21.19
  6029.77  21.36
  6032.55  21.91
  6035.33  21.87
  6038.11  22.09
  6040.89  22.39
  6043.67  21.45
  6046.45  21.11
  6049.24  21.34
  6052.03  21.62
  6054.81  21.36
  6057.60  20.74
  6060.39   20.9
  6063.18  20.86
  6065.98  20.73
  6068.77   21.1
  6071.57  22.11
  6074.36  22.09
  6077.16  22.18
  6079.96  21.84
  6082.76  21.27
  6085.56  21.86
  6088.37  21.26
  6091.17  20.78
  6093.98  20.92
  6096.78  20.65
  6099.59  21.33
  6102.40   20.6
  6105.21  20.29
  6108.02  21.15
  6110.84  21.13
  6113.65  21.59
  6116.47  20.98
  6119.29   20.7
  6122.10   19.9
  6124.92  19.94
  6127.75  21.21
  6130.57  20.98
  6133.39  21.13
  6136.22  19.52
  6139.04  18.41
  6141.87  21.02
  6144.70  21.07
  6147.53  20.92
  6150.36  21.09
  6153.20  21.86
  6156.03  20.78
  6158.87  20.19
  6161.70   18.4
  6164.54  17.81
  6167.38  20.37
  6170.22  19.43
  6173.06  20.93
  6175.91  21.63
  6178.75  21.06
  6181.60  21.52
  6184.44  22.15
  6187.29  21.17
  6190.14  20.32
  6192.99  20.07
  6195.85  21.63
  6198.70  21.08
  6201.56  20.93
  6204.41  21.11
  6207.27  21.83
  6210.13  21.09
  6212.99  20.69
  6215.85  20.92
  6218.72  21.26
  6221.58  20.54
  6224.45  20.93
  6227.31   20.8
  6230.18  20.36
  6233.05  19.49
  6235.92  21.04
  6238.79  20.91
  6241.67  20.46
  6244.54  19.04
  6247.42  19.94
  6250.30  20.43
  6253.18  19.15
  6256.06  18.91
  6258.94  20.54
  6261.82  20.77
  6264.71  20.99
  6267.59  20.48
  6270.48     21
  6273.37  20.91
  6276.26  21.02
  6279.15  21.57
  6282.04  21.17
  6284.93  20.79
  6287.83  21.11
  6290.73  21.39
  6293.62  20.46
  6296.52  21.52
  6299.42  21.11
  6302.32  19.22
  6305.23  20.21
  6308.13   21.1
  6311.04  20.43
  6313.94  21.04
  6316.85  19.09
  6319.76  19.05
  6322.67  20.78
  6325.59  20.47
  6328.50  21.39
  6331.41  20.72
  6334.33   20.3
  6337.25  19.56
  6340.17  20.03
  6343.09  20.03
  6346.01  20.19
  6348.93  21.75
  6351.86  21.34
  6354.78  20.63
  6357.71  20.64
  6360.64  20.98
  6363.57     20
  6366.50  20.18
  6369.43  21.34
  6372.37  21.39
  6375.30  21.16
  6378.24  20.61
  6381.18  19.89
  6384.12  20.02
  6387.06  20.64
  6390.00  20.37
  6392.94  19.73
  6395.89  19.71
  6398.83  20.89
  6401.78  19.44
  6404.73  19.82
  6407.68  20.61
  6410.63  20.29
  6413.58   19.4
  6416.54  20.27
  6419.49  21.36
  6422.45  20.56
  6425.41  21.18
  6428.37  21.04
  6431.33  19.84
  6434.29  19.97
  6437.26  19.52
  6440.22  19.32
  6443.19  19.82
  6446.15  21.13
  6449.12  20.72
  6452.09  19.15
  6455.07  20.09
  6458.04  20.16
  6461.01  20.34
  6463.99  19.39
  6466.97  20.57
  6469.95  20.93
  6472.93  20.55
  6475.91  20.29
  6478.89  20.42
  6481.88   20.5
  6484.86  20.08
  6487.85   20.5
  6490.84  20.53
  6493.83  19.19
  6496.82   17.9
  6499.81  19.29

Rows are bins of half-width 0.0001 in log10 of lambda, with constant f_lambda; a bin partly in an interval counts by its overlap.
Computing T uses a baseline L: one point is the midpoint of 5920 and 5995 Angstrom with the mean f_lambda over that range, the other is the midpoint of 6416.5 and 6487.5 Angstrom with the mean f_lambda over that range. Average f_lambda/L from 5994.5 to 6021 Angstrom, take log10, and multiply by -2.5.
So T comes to 0.02 mag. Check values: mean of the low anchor 22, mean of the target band 21.4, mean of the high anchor 20.3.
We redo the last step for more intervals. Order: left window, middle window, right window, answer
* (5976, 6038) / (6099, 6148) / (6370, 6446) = 0.02 mag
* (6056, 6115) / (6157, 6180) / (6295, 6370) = 0.05 mag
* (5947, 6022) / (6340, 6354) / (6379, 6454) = -0.02 mag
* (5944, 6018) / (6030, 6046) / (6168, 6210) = -0.01 mag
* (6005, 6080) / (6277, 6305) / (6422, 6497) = -0.01 mag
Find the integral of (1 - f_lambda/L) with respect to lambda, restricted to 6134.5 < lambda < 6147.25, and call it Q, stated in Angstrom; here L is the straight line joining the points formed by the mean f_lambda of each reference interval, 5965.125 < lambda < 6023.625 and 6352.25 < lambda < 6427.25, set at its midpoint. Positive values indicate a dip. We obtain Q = 0.6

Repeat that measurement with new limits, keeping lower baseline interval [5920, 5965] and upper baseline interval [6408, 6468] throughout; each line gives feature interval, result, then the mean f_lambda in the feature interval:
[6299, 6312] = 0.25 Angstrom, 20.3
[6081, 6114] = 0.86 Angstrom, 21.1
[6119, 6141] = 1.30 Angstrom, 20.2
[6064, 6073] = 0.19 Angstrom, 21.3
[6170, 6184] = 0.11 Angstrom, 21.1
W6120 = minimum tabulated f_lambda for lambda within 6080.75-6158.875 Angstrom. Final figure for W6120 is 18.41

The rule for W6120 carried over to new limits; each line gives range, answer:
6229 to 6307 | 18.91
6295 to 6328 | 19.05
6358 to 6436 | 19.4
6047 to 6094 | 20.73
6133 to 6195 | 17.81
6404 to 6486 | 19.15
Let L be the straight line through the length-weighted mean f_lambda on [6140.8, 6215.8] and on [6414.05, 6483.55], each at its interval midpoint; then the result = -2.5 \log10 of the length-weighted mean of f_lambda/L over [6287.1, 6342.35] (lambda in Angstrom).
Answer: 0.00 mag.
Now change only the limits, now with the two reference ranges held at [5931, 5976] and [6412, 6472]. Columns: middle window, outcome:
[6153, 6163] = 0.07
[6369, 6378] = -0.03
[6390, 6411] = 0.02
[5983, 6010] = 0.03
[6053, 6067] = 0.05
